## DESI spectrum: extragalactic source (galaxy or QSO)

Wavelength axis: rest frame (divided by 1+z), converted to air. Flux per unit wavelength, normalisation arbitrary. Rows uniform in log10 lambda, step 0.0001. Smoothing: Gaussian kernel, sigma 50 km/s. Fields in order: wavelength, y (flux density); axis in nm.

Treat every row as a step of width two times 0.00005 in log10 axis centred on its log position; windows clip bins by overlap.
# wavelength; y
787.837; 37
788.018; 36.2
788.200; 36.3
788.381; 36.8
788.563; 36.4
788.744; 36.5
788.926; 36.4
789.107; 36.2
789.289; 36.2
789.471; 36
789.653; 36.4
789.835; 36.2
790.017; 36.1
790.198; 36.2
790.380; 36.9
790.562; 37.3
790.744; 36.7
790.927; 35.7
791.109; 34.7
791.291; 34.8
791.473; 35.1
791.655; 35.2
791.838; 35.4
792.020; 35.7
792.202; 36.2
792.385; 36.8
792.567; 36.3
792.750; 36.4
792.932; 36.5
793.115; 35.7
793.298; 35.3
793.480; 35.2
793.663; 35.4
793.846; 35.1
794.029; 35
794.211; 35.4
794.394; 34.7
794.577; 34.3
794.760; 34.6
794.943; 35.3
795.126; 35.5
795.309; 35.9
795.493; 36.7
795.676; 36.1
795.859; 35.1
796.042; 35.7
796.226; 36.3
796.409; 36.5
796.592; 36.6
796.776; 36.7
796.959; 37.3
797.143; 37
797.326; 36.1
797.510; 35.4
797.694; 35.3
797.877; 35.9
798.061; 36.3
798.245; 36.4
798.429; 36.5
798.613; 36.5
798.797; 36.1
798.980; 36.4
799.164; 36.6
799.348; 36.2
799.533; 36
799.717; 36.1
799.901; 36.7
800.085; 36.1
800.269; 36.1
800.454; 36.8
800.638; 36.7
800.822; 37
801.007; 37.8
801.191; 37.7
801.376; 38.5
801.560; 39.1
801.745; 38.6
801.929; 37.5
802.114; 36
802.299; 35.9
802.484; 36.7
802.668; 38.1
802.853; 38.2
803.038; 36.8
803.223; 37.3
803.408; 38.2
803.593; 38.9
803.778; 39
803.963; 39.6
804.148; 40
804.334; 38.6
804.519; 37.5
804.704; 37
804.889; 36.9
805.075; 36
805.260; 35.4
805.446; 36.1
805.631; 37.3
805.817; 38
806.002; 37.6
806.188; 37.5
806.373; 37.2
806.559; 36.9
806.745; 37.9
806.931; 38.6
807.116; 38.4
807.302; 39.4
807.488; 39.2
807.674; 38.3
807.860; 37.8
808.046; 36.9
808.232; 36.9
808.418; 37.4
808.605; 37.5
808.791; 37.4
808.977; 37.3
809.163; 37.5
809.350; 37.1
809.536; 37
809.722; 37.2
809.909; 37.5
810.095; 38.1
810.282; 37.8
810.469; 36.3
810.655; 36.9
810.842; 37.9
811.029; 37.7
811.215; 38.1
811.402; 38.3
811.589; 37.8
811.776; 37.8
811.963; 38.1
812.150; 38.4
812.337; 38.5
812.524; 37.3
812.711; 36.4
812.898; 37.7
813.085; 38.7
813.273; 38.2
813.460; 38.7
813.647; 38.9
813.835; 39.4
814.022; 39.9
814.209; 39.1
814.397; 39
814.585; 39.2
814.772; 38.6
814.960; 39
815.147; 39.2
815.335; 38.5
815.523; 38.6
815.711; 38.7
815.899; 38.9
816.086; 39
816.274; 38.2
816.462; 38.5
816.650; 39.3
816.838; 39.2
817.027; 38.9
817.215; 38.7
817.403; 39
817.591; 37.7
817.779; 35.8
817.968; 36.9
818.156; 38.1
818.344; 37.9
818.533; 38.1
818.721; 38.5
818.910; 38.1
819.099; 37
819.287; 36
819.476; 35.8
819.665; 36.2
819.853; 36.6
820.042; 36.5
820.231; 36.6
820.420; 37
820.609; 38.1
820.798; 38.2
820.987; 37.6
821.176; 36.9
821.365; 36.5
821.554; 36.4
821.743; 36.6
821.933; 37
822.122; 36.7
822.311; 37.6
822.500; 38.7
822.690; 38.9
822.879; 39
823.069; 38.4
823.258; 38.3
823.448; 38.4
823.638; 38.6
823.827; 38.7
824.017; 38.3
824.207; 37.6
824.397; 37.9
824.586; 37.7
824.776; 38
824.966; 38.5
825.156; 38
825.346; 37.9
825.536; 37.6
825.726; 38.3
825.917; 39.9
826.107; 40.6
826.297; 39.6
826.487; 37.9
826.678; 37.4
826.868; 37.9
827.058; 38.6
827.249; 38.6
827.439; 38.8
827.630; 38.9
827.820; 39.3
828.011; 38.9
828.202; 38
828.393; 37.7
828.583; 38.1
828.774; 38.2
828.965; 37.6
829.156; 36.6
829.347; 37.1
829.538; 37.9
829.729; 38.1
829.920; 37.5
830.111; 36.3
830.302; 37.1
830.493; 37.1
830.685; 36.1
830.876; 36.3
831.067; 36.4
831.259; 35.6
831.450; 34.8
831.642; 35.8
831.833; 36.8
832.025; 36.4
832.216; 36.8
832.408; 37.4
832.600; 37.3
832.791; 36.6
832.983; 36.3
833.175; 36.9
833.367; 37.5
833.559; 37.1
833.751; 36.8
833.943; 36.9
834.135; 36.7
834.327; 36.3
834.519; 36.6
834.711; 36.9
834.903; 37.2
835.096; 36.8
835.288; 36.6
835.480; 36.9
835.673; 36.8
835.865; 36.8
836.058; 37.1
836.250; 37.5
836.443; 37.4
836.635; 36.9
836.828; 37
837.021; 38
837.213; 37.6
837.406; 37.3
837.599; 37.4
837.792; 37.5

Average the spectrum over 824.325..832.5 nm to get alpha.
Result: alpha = 37.7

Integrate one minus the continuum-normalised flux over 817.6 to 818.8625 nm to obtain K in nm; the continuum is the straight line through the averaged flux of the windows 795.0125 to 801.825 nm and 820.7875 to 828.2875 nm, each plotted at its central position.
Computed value 0.01 nm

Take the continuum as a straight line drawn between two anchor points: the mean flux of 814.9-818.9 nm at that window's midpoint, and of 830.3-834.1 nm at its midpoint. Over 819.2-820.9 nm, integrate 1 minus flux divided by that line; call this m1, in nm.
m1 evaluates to 0.06 nm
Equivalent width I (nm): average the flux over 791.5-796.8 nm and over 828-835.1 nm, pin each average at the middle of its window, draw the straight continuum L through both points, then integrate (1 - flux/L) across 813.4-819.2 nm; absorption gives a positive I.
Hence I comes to -0.335 nm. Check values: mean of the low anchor 35.7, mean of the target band 38.5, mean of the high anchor 36.9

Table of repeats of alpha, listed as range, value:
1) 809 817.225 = 38.3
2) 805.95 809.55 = 37.7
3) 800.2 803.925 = 37.6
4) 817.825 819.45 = 37.4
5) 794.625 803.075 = 36.5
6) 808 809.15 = 37.3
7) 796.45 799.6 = 36.3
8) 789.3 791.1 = 36.3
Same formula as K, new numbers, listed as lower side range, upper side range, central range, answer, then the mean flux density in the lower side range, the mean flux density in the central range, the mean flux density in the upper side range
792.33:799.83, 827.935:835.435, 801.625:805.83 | -0.163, 35.9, 37.5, 36.9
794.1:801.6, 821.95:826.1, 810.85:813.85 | -0.057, 36.3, 38.1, 38.3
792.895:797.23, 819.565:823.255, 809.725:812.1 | -0.063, 35.7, 37.7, 37.4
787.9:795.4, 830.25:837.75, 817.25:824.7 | -0.210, 35.8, 37.6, 36.8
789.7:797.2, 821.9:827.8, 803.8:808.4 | -0.108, 35.8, 37.7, 38.4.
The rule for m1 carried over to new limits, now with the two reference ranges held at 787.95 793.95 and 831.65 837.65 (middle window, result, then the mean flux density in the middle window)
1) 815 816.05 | -0.06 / 38.8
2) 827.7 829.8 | -0.06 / 38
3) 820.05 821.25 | -0.02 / 37.3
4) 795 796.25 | 0.01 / 35.8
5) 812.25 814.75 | -0.14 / 38.5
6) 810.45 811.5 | -0.03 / 37.6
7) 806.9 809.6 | -0.10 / 37.8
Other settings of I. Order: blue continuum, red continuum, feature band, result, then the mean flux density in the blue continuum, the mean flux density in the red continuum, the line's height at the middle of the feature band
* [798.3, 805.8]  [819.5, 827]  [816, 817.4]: -0.04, 37.2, 37.9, 37.7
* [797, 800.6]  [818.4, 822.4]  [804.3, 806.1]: -0.02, 36.3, 37.1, 36.5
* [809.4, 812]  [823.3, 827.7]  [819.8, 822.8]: 0.07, 37.6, 38.4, 38.2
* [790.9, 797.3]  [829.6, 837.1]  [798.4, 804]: -0.20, 35.7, 36.8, 35.9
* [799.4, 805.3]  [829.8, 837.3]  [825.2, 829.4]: -0.16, 37.4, 36.8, 36.9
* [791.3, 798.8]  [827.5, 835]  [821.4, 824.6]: -0.10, 35.8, 37.1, 36.8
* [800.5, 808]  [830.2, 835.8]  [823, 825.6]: -0.08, 37.7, 36.6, 37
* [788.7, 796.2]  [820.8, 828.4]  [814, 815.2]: -0.05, 35.8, 38.2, 37.4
